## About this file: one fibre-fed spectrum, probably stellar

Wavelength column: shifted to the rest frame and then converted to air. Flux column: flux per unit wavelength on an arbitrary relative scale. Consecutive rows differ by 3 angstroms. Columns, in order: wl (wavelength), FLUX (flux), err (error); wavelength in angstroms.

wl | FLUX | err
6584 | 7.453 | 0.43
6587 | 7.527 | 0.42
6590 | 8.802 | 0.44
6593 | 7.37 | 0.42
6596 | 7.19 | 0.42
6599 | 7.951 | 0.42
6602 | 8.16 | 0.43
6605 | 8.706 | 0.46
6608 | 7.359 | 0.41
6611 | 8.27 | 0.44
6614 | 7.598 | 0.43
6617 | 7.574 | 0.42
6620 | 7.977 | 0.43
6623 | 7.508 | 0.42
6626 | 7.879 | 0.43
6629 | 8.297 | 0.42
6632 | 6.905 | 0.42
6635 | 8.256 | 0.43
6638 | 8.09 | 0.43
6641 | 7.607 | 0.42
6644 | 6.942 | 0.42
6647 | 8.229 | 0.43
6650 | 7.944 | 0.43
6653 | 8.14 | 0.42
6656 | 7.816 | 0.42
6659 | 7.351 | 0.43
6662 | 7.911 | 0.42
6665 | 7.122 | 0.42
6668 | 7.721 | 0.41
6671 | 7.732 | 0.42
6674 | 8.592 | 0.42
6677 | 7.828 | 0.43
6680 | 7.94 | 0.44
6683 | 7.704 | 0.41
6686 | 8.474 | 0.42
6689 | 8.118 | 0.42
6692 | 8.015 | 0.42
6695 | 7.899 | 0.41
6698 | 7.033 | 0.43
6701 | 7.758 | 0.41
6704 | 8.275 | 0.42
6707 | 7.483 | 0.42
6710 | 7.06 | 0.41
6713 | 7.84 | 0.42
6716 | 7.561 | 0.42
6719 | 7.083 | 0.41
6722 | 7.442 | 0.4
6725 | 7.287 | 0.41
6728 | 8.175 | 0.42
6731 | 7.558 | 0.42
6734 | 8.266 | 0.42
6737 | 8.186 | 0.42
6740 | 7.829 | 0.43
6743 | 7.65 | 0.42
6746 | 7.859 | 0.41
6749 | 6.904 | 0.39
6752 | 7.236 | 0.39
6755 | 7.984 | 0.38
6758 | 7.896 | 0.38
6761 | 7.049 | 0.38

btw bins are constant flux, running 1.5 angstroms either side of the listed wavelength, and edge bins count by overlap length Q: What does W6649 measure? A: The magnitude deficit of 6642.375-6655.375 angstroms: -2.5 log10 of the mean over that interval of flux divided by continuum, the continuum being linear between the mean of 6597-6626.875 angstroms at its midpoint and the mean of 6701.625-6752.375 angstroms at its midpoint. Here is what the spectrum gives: 0.00 mag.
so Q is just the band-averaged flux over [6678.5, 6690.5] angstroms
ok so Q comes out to 8.06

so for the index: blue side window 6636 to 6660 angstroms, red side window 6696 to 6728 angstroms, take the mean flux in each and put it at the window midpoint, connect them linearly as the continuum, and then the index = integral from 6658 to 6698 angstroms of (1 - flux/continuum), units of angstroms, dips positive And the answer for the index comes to -1.01 angstroms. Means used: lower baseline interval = 7.78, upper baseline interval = 7.52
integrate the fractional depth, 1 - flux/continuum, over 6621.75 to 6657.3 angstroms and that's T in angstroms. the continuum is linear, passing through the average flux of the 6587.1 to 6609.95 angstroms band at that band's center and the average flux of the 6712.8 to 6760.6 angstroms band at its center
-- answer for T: 0.2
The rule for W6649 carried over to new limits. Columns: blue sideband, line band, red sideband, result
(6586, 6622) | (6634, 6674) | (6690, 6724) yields -0.007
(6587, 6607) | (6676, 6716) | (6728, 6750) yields 0.008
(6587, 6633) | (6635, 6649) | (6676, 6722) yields 0.002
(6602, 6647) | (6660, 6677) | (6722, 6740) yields 0.003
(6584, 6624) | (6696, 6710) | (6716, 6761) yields 0.016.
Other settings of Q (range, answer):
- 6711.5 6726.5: 7.44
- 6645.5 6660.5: 7.9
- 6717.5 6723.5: 7.26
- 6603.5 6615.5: 7.98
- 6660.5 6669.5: 7.58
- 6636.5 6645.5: 7.55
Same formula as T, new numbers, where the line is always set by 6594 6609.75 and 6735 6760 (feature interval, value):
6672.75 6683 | -0.4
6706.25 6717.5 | 0.4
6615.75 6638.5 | 0.1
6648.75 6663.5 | -0.1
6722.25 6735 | -0.1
